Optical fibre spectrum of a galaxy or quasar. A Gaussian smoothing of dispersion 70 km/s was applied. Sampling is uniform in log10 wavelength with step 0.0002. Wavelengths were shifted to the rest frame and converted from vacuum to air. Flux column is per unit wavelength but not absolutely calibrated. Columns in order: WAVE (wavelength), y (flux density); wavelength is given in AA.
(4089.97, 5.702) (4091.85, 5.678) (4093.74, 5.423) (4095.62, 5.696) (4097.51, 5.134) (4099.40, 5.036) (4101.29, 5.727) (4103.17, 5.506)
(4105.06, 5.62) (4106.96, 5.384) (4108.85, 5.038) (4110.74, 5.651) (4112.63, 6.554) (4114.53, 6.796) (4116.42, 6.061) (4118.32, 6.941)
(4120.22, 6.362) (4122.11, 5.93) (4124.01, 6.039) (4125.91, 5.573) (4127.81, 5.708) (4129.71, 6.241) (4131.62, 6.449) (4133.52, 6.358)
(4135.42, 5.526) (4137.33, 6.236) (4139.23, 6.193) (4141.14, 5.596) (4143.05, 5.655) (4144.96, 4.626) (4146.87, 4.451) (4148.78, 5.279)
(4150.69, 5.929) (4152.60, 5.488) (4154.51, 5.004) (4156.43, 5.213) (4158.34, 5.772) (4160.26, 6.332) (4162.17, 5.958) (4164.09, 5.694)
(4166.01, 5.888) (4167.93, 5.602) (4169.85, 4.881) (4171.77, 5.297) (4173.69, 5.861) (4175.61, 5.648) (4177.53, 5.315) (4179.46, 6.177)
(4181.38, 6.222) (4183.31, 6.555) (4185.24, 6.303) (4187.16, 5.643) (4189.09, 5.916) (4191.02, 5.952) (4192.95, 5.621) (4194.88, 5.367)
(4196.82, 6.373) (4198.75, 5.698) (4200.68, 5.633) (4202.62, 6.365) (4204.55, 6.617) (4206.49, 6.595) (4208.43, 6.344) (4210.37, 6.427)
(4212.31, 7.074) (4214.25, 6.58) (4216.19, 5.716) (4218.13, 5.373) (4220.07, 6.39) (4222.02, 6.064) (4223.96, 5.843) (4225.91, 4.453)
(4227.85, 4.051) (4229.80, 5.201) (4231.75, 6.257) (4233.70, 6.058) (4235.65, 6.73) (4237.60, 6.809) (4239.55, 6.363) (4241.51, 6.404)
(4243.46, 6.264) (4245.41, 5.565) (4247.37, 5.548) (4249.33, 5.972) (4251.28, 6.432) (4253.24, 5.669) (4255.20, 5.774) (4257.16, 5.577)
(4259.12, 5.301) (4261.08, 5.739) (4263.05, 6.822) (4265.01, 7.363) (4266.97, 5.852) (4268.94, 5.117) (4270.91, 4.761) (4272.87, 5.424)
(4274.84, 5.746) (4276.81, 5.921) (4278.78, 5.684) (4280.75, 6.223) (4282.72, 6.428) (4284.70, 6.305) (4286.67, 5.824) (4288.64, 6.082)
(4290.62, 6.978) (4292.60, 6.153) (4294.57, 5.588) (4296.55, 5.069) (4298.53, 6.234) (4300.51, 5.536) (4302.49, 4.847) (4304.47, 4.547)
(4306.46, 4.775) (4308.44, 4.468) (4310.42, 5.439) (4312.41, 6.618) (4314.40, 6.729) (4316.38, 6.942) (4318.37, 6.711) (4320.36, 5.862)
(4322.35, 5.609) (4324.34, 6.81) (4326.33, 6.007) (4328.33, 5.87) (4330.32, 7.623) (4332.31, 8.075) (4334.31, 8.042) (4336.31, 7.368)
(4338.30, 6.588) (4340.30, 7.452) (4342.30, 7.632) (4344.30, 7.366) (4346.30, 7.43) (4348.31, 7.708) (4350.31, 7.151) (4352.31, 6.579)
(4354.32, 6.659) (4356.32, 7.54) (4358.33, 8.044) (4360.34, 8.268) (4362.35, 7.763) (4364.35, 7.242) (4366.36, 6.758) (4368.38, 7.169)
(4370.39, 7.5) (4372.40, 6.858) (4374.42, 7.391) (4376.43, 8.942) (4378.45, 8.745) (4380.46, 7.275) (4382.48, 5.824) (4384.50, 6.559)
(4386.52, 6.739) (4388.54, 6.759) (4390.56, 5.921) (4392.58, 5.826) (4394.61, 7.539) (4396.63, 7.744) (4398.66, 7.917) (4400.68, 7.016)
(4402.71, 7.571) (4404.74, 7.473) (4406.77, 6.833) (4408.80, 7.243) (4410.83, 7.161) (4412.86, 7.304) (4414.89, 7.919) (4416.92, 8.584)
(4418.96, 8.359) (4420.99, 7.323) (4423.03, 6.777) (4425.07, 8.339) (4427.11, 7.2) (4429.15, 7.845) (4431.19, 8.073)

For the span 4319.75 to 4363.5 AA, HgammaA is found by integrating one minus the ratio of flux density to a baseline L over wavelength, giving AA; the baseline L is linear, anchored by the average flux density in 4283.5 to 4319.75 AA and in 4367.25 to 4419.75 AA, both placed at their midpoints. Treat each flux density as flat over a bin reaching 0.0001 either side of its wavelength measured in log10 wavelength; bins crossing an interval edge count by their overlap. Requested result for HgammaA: -4.67 AA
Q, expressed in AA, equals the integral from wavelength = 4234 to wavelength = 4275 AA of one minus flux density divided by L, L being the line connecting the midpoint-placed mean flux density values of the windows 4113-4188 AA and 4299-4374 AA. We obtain 2.38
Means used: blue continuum 5.82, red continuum 6.75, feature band 5.97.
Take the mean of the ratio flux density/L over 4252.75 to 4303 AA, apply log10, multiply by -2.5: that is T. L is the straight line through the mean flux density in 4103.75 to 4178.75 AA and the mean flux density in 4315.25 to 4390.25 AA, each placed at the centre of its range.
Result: 0.14 mag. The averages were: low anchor 5.75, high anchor 7.15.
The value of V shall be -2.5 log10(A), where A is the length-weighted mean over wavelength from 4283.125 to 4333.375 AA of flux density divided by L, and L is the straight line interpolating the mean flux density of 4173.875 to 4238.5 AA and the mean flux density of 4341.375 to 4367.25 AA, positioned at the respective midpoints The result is 0.15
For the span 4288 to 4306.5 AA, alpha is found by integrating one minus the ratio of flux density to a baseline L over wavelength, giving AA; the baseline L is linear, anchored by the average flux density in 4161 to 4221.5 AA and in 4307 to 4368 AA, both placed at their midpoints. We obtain 2.9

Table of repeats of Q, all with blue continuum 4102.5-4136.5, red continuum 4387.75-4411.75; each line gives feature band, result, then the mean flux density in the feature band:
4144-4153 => 1.43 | 5.13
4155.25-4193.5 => 2.56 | 5.79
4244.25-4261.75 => 2.08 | 5.74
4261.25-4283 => 2.21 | 5.92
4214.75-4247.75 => 2.99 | 5.85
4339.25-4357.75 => -1.10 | 7.29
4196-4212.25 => 0.05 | 6.3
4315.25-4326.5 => 0.71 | 6.36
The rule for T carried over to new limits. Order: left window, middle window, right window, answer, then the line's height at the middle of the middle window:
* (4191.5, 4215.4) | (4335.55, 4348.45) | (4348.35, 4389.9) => -0.03 mag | 7.11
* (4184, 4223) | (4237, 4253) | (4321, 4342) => 0.04 mag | 6.38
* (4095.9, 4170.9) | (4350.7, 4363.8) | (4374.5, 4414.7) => -0.07 mag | 6.99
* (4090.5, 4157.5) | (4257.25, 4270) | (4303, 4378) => 0.09 mag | 6.49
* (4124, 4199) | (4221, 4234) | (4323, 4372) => 0.17 mag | 6.28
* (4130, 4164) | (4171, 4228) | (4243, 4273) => -0.04 mag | 5.74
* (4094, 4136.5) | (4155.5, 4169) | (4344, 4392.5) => 0.06 mag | 6.12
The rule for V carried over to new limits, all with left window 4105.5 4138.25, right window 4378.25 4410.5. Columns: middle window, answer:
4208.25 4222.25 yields 0.02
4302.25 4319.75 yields 0.18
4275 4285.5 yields 0.09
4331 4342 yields -0.11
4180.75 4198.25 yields 0.05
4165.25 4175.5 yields 0.13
